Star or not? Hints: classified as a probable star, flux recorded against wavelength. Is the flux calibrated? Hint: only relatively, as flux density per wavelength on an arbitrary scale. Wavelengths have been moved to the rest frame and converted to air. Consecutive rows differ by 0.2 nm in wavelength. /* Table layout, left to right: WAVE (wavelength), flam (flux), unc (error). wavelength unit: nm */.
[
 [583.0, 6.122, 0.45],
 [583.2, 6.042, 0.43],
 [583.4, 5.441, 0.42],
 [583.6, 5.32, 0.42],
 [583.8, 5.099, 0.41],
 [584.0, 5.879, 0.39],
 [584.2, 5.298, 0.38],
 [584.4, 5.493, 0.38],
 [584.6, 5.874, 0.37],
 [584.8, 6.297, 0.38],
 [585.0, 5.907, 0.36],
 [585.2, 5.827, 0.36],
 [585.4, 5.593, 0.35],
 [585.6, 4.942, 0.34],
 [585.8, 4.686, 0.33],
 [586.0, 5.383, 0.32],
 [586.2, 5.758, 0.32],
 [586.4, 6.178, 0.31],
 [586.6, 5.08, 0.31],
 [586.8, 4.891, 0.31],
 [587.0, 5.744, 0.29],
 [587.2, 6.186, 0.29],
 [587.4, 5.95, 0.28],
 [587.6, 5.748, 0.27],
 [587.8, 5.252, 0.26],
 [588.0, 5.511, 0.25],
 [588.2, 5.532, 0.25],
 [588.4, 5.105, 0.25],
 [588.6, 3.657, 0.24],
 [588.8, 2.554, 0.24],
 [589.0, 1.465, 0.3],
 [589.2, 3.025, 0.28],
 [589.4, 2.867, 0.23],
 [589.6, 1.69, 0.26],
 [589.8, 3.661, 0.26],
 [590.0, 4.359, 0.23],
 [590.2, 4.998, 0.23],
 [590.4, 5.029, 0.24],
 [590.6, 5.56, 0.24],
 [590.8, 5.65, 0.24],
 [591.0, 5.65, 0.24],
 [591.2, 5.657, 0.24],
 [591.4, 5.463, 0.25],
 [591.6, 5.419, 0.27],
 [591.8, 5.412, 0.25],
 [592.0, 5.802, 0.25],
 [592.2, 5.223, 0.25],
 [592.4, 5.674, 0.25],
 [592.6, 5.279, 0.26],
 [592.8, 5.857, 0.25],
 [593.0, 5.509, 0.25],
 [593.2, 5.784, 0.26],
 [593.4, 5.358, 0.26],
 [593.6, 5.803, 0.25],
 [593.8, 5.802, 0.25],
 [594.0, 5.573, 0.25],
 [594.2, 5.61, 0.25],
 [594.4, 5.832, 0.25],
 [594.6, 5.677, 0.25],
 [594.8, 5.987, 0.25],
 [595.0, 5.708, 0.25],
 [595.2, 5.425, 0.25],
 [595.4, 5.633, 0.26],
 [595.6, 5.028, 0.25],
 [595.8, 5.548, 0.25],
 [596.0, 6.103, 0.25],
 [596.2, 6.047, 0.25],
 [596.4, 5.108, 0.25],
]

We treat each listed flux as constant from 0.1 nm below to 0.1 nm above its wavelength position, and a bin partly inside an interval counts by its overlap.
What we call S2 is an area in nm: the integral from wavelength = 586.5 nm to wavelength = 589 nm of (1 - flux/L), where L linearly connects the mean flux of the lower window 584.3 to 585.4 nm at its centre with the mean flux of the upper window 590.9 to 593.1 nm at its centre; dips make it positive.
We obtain 0.34 nm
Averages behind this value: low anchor 5.85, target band 4.96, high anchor 5.54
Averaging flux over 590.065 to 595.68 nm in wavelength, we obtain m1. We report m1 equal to 5.54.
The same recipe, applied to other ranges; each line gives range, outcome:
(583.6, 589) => 5.29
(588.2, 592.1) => 4.4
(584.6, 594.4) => 5.12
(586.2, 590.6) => 4.55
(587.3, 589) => 4.71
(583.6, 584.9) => 5.63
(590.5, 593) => 5.55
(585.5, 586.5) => 5.39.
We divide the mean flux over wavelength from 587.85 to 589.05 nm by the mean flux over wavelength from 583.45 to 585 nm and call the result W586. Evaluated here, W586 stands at 0.7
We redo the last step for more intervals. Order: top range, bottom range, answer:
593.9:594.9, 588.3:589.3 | 1.81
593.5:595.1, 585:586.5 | 1.04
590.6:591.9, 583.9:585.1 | 0.96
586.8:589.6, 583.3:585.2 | 0.78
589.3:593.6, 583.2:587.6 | 0.91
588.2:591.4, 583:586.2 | 0.75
